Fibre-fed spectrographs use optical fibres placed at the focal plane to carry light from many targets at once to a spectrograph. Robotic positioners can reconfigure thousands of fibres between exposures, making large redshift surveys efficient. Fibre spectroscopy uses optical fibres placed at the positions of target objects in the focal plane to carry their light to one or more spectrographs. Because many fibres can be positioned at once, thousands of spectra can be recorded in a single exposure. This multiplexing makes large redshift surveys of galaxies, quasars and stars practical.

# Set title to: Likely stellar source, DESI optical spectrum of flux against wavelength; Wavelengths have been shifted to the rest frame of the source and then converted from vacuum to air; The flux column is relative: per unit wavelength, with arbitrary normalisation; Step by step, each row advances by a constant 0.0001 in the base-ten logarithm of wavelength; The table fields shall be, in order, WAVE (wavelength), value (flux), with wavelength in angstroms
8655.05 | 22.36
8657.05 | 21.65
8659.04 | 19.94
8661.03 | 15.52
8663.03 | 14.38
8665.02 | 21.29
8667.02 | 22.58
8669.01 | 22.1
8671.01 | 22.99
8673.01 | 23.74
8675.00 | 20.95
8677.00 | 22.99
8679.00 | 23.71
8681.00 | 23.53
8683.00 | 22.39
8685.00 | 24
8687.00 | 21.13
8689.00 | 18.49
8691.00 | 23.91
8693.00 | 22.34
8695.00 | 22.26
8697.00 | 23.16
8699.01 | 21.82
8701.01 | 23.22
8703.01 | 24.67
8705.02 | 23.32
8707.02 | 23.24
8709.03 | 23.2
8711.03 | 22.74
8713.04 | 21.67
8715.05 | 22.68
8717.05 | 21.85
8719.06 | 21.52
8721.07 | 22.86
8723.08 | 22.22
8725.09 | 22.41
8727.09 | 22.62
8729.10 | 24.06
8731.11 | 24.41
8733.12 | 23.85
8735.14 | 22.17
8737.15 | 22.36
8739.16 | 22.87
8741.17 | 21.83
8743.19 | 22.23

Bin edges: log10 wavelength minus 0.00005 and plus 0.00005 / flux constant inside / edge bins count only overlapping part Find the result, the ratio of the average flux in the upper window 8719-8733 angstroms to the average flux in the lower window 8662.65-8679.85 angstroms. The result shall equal 1.1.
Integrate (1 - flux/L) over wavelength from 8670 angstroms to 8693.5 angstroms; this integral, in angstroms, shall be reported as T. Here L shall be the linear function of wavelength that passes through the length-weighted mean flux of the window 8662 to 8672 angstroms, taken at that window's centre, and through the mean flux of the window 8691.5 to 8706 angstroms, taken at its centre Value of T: -0.9 angstroms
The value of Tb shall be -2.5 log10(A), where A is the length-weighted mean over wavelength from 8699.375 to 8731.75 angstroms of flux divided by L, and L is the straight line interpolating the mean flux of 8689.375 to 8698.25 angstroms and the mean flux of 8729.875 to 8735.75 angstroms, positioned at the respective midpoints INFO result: 0.01 mag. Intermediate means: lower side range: 22.6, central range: 22.9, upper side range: 23.6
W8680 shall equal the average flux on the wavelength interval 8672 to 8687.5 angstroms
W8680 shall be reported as 22.9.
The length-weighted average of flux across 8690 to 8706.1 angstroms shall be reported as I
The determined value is 23.1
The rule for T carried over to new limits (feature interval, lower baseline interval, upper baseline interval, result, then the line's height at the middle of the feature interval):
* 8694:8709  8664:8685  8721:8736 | -0.1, 22.9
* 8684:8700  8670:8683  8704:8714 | 0.5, 22.9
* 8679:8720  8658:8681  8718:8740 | -1.2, 22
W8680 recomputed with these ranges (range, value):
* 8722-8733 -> 23.2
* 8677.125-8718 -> 22.7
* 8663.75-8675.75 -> 22.1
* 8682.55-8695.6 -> 22.1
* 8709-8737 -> 22.7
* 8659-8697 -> 21.6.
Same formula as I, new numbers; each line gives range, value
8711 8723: 22.2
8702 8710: 23.6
